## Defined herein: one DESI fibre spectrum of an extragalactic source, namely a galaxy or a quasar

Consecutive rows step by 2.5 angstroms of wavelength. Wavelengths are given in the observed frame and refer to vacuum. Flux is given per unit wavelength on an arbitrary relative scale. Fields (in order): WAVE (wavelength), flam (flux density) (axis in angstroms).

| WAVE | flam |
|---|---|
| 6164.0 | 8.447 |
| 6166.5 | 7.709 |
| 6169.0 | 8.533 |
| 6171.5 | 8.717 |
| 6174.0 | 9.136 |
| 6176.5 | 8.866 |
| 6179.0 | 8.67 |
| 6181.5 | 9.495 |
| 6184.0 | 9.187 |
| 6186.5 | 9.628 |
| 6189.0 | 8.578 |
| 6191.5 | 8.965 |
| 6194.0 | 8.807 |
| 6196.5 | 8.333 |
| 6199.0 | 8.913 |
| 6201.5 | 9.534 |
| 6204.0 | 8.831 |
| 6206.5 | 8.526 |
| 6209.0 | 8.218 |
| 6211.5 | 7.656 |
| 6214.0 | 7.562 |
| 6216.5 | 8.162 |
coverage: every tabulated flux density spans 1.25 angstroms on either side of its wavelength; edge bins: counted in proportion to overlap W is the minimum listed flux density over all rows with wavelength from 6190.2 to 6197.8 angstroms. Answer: 8.333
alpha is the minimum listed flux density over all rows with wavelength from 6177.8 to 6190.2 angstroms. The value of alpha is 8.578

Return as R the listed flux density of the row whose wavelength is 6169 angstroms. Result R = 8.533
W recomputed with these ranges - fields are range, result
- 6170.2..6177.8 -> 8.717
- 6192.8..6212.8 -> 7.656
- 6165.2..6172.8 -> 7.709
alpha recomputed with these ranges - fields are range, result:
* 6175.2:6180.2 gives 8.67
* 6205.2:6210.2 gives 8.218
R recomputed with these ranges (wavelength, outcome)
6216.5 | 8.162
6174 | 9.136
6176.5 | 8.866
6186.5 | 9.628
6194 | 8.807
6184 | 9.187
